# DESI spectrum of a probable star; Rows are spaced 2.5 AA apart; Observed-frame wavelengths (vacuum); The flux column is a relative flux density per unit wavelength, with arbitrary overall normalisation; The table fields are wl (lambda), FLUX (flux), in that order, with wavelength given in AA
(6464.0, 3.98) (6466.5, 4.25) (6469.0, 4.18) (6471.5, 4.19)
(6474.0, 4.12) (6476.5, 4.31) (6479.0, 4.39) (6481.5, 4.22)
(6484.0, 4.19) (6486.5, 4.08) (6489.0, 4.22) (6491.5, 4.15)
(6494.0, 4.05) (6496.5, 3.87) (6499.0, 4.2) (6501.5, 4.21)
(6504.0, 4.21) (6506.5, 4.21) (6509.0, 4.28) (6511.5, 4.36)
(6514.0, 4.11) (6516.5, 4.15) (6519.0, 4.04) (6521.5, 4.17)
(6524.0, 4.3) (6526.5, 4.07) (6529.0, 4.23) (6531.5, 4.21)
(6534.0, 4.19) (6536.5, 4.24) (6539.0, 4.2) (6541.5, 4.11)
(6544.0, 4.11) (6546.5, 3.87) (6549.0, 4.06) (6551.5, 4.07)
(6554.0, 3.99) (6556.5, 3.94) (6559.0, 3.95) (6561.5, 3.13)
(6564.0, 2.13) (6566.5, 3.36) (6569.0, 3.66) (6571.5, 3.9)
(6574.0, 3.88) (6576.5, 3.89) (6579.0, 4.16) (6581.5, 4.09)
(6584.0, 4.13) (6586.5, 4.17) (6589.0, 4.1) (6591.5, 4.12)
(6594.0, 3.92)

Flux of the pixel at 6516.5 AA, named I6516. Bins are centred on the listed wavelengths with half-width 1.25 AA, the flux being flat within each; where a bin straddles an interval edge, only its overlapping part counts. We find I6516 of 4.15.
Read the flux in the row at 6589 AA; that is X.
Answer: 4.1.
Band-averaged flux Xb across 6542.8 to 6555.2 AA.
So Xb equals 4.02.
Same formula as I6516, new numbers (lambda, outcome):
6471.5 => 4.19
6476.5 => 4.31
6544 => 4.11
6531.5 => 4.21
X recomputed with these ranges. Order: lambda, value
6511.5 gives 4.36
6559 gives 3.95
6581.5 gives 4.09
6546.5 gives 3.87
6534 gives 4.19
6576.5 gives 3.89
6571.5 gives 3.9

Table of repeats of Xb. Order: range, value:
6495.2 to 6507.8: 4.14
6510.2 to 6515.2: 4.24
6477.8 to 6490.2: 4.22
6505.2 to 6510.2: 4.24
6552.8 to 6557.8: 3.96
